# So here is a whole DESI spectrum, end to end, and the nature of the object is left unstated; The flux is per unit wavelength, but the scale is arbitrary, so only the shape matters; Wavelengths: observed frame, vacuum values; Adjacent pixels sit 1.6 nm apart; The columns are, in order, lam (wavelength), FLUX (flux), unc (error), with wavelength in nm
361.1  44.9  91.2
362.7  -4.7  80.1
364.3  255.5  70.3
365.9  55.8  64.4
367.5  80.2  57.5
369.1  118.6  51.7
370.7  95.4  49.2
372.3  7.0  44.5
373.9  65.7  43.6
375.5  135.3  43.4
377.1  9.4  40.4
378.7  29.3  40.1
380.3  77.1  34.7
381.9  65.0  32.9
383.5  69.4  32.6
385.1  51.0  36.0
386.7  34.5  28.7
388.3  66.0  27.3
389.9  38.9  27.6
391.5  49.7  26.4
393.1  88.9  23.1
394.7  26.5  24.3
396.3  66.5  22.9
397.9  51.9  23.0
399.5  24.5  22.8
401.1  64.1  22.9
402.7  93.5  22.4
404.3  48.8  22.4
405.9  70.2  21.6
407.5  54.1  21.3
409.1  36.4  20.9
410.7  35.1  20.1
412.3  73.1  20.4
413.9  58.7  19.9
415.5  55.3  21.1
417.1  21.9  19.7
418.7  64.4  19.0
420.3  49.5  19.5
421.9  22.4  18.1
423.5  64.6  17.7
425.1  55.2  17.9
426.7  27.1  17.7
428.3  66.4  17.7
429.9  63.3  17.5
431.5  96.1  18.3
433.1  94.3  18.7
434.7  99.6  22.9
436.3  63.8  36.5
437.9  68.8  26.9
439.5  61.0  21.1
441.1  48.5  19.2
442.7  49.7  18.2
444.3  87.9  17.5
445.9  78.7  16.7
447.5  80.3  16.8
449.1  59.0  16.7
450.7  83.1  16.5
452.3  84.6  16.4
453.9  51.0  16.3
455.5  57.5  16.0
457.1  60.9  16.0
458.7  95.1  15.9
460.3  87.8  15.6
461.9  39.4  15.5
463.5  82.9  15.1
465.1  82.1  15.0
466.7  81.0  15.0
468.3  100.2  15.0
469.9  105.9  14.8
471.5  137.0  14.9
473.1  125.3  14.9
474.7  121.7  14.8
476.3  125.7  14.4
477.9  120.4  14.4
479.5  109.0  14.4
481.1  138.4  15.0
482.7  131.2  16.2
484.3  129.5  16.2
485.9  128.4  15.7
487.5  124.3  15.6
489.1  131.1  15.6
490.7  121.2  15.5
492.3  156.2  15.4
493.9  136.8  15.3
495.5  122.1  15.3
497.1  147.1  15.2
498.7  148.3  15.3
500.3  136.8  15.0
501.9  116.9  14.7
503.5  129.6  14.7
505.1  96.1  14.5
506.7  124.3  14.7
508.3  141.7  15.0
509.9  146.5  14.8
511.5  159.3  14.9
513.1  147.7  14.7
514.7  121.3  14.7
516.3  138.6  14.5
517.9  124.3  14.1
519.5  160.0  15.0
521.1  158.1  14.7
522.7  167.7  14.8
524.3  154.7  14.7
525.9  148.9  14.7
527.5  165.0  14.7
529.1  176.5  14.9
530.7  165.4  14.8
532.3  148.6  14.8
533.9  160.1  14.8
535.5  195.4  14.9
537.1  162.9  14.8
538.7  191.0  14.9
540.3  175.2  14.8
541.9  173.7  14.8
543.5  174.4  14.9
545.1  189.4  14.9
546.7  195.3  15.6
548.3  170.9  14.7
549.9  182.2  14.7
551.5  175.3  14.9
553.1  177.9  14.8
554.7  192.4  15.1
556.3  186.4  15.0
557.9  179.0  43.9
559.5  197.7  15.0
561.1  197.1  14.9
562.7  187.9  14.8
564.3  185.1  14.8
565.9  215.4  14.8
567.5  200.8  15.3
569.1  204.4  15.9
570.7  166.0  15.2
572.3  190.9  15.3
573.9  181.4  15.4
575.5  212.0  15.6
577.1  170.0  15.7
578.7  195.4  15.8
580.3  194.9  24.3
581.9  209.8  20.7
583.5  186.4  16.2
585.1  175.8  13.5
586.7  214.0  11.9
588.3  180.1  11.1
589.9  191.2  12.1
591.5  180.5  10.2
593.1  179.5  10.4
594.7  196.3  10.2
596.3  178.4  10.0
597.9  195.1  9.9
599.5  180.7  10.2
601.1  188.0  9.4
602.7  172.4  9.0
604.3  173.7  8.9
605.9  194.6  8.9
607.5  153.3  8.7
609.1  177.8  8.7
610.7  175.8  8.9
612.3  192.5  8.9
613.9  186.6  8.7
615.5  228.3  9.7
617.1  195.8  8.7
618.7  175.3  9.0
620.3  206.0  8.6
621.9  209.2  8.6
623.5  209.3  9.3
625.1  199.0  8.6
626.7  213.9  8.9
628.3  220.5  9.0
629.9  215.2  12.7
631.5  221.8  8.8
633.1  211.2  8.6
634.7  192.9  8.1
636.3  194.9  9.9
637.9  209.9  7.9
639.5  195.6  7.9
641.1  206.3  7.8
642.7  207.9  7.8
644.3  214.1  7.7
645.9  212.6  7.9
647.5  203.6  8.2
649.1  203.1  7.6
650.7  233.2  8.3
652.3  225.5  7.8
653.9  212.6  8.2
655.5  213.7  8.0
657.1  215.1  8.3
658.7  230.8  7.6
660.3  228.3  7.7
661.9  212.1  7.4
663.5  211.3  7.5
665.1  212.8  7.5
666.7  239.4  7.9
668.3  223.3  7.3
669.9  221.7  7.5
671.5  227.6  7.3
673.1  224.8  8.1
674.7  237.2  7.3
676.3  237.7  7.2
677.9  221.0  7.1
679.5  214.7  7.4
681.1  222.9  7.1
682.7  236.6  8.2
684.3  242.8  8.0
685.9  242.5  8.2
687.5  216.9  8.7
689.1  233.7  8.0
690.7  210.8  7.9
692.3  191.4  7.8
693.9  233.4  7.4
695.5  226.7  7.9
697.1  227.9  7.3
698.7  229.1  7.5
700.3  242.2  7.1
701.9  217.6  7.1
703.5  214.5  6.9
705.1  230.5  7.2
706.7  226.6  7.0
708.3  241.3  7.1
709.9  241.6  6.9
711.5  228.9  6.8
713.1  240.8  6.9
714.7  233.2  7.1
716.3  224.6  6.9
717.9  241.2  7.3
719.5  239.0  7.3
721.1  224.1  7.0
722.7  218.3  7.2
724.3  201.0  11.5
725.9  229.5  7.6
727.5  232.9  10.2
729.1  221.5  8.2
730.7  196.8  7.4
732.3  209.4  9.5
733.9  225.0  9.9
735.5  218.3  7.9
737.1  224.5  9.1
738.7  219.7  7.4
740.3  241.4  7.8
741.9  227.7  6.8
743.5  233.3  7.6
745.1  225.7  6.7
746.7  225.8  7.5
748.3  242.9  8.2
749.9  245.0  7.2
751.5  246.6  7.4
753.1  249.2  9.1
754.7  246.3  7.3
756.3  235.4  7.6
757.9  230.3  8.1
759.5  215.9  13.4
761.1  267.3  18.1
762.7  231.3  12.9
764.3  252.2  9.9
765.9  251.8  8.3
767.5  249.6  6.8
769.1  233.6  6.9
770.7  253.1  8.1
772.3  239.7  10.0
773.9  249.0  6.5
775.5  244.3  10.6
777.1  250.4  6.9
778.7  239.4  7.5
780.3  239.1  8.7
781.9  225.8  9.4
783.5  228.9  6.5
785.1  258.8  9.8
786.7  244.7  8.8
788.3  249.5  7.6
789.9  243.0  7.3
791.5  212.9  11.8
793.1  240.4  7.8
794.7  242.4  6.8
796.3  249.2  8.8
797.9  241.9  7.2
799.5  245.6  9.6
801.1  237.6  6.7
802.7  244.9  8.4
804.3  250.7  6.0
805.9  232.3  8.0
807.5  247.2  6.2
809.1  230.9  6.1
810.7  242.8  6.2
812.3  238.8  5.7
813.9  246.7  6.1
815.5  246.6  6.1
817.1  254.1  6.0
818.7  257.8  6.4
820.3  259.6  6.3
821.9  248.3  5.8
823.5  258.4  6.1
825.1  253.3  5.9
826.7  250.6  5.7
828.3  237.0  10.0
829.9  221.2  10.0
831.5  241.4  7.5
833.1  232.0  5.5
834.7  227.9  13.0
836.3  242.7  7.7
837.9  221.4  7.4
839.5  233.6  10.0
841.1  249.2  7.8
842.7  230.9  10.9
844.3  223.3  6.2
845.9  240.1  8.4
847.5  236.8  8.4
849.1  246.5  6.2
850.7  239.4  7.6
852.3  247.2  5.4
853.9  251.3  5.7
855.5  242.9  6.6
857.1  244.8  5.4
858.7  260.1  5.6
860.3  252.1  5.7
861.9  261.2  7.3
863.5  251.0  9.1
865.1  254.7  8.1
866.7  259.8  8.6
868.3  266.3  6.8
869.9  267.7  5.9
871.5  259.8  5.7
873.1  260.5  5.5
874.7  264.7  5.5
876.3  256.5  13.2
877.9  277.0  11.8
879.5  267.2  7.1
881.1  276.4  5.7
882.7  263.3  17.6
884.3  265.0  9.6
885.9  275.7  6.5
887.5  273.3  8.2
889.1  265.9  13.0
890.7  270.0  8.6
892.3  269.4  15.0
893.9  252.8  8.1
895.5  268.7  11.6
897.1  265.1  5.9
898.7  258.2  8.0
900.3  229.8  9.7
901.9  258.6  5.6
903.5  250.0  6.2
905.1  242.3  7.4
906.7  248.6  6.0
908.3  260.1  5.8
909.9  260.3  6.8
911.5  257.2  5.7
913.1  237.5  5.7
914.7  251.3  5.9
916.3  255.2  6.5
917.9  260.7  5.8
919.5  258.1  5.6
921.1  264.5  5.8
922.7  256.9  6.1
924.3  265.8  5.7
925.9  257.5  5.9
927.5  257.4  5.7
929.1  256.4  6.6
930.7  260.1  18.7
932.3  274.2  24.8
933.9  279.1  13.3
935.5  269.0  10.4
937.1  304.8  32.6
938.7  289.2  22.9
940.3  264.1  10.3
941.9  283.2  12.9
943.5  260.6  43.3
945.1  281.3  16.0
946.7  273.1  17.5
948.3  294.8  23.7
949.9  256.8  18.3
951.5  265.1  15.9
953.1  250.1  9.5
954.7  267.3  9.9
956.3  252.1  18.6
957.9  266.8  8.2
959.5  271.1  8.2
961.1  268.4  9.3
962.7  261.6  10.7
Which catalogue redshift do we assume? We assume 0.17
